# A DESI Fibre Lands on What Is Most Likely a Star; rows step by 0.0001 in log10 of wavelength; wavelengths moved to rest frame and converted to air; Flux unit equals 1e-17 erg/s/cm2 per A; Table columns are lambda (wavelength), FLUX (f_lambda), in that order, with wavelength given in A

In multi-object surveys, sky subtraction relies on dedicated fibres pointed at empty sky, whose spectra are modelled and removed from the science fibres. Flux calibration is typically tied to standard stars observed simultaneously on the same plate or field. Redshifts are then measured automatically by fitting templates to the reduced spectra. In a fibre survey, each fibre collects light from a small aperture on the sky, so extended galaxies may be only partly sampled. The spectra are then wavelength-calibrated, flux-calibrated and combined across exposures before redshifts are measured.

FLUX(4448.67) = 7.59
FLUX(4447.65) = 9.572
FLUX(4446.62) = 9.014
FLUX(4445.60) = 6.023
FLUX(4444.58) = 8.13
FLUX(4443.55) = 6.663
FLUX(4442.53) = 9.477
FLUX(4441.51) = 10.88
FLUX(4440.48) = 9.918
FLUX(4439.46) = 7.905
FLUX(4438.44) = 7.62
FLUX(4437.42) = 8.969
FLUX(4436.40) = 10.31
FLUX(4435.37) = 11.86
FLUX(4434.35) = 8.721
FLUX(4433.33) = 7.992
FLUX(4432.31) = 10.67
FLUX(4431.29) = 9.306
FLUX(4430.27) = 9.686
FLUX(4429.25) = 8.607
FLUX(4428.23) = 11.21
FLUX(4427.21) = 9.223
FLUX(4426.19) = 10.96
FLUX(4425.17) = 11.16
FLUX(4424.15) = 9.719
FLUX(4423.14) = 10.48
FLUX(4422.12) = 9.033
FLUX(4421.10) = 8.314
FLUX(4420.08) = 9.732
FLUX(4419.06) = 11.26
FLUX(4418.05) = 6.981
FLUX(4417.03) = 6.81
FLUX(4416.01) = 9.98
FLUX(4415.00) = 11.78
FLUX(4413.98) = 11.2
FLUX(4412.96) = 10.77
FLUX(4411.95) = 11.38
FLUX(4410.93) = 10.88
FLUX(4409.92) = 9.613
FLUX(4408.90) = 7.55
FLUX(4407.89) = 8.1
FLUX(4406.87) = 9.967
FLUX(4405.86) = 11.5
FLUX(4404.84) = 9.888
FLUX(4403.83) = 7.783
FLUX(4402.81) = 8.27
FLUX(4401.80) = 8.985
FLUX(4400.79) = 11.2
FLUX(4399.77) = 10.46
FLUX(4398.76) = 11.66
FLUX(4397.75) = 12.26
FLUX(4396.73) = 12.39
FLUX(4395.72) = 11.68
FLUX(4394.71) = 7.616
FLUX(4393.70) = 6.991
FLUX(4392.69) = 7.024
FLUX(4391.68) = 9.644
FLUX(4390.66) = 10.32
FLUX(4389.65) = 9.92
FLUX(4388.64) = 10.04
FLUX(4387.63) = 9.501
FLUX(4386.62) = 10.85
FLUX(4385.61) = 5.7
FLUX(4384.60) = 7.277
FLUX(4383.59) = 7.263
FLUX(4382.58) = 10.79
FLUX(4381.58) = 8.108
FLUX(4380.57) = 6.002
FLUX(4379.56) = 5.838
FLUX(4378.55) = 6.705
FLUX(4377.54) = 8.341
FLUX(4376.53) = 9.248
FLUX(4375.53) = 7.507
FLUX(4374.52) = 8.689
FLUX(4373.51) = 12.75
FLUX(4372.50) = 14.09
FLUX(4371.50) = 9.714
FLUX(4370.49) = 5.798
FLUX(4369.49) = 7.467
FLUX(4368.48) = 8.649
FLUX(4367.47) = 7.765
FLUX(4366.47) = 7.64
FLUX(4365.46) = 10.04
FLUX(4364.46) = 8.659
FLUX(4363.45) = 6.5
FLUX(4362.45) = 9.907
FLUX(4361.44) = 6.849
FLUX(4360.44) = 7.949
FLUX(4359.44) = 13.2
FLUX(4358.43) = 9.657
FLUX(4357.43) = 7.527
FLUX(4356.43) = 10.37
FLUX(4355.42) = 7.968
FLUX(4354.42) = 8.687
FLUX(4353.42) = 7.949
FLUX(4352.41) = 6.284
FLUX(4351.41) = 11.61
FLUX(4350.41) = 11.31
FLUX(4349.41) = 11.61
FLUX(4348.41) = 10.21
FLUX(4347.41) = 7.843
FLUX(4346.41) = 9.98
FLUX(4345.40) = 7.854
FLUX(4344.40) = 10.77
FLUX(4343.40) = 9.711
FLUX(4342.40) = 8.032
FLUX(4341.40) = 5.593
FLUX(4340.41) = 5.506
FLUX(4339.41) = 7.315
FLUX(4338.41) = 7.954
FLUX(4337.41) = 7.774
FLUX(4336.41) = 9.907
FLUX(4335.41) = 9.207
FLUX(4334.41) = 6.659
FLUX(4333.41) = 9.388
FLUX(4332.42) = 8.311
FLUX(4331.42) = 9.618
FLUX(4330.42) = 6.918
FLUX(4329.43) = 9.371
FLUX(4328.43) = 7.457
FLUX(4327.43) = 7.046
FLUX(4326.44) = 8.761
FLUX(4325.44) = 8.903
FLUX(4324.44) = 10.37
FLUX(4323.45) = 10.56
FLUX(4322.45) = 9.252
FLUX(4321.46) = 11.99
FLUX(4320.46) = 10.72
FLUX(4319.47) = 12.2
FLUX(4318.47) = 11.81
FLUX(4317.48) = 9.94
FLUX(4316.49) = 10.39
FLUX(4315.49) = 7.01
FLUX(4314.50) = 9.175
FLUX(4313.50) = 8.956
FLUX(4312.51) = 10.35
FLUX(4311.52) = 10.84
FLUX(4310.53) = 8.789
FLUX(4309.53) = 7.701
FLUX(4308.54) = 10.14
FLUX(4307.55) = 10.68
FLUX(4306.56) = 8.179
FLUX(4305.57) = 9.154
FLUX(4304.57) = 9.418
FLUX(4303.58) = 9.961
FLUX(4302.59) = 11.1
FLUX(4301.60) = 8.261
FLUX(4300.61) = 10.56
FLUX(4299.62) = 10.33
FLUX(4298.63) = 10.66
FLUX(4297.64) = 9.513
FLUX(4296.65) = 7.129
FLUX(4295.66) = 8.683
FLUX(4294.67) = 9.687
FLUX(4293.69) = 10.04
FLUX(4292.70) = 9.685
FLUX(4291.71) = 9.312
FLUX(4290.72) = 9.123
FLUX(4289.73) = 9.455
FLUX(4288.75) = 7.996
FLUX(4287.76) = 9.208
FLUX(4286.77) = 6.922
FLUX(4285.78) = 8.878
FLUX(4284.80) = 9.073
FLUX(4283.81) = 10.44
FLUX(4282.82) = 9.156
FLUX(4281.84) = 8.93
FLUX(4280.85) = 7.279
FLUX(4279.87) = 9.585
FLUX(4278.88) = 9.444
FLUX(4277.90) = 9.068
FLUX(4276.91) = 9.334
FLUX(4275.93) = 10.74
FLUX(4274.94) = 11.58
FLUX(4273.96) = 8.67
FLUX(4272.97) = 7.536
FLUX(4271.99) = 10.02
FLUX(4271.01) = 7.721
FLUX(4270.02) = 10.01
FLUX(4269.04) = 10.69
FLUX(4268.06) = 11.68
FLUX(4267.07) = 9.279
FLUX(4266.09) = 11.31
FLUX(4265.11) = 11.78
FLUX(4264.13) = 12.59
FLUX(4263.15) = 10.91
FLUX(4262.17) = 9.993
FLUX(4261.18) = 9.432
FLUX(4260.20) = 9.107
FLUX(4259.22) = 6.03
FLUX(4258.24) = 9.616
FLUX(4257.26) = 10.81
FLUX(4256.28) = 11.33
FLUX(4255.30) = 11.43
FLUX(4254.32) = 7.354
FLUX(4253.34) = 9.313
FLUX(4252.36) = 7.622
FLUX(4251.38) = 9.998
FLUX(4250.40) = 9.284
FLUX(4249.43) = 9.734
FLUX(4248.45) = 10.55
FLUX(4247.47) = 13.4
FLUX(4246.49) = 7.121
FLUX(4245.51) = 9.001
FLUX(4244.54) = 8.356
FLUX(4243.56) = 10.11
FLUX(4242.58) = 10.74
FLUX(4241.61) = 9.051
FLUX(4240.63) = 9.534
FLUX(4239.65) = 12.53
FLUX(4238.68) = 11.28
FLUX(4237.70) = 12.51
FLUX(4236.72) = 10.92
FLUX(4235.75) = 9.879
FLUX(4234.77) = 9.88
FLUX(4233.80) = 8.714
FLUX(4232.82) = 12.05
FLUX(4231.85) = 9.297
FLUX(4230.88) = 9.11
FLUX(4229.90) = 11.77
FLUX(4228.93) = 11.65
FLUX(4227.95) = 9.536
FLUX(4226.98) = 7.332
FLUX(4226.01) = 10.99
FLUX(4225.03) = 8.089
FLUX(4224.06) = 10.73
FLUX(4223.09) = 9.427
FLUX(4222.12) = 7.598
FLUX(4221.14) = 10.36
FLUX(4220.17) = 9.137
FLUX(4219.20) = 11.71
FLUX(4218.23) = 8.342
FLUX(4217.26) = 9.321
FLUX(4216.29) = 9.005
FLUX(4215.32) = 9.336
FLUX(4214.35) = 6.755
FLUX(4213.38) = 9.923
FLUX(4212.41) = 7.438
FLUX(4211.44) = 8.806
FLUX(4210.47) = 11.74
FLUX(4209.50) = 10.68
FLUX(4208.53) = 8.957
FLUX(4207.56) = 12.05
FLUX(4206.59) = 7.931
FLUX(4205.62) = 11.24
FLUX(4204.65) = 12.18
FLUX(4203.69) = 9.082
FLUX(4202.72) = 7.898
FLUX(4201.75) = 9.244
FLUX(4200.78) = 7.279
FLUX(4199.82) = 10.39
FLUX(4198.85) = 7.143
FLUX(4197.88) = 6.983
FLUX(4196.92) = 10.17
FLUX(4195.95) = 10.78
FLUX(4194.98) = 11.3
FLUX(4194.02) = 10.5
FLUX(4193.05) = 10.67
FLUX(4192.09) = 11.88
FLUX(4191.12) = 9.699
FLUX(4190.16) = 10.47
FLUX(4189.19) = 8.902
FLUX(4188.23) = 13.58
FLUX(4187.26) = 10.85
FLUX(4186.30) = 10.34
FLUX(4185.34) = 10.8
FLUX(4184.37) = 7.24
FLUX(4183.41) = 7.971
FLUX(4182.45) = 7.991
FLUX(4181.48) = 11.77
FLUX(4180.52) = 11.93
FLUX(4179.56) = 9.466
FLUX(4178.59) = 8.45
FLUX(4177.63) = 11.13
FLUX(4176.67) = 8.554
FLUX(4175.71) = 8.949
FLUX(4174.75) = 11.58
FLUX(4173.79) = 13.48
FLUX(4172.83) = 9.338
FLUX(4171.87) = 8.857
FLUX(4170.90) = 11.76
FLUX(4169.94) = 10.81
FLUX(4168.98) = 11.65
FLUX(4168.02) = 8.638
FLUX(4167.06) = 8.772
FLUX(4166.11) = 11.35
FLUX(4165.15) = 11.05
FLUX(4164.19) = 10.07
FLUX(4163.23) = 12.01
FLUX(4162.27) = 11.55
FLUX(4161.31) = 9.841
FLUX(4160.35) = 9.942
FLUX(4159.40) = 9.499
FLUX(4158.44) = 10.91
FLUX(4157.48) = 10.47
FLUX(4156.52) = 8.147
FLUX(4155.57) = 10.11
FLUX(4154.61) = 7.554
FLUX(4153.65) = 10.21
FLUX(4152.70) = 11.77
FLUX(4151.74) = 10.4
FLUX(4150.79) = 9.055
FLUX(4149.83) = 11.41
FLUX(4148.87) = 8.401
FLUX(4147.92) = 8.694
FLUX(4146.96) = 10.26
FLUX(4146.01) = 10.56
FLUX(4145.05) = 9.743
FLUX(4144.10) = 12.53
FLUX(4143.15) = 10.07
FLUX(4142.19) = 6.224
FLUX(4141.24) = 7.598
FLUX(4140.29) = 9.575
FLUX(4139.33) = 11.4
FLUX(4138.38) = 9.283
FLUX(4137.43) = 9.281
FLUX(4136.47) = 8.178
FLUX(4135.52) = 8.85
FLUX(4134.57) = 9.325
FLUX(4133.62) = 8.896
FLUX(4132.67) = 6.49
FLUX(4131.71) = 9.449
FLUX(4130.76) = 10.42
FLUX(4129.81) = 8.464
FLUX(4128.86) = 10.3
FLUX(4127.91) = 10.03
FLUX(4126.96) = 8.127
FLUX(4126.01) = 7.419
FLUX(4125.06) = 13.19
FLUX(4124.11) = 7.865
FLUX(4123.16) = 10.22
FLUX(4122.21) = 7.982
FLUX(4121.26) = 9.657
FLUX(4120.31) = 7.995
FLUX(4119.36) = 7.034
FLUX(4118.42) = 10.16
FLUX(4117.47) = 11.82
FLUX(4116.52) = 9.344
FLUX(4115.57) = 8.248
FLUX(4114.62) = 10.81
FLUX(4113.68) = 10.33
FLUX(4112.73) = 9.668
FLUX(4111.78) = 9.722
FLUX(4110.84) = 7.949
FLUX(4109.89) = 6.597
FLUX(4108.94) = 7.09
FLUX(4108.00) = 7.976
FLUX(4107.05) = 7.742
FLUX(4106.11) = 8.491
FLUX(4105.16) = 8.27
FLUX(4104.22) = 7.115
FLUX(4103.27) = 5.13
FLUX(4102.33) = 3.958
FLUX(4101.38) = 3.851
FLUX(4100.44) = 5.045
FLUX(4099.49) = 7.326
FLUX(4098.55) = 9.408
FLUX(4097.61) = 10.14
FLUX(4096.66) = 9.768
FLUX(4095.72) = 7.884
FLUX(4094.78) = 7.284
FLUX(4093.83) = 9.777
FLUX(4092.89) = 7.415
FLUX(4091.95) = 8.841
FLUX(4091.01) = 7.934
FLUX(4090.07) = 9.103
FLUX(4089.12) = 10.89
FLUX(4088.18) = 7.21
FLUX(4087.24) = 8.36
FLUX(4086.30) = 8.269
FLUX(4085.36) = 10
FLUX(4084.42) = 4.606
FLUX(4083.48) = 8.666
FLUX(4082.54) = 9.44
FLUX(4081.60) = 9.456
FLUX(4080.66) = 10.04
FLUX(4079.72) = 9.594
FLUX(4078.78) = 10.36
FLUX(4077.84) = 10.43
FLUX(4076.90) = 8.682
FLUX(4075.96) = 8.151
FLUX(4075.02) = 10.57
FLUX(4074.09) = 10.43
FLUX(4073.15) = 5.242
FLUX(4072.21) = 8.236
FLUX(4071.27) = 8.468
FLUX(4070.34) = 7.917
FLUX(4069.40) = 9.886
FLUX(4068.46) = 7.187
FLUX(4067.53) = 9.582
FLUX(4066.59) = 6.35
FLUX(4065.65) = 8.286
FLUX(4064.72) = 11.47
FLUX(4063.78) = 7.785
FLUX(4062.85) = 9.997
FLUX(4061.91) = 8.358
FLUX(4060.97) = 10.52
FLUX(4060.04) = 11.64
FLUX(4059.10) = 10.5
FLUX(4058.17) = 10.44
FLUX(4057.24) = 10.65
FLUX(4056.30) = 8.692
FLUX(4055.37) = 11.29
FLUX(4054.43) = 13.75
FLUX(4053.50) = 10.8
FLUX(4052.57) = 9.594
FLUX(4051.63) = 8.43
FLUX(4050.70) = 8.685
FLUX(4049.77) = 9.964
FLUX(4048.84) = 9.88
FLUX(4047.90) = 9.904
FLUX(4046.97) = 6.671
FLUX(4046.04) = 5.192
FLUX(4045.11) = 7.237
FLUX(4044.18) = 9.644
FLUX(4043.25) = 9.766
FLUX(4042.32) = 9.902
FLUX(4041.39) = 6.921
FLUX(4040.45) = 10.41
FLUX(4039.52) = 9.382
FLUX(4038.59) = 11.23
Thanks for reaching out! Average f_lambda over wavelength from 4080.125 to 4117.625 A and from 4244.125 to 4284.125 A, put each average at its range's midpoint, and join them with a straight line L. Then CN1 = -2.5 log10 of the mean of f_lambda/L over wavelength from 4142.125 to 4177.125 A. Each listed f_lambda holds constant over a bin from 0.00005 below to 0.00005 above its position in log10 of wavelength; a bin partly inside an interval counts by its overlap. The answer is -0.159 mag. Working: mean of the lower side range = 8.25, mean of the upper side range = 9.69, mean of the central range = 10.2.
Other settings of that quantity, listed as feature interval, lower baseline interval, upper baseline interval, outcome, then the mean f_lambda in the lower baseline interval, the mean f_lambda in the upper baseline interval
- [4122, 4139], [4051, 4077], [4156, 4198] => 0.09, 9.39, 10.3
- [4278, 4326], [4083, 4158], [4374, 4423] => -0.05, 8.8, 9.24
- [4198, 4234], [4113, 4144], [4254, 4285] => 0.01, 9.23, 9.77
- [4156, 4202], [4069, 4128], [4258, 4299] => -0.13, 8.54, 9.45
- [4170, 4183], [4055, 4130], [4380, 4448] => -0.15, 8.75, 9.41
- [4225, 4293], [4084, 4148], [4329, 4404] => -0.11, 8.66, 8.89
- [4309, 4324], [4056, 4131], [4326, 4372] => -0.16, 8.74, 8.57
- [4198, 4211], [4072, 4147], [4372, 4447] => -0.08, 8.74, 9.38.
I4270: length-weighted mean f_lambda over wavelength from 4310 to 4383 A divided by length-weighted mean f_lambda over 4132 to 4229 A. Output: 0.9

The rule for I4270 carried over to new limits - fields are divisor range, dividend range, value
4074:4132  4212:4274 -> 1.13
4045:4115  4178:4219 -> 1.11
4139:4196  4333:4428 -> 0.90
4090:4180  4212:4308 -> 1.05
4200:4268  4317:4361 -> 0.93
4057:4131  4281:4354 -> 1.05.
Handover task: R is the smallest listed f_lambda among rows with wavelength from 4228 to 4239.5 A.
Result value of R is 8.714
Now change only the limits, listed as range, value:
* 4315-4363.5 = 5.506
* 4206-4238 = 6.755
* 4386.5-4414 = 6.991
